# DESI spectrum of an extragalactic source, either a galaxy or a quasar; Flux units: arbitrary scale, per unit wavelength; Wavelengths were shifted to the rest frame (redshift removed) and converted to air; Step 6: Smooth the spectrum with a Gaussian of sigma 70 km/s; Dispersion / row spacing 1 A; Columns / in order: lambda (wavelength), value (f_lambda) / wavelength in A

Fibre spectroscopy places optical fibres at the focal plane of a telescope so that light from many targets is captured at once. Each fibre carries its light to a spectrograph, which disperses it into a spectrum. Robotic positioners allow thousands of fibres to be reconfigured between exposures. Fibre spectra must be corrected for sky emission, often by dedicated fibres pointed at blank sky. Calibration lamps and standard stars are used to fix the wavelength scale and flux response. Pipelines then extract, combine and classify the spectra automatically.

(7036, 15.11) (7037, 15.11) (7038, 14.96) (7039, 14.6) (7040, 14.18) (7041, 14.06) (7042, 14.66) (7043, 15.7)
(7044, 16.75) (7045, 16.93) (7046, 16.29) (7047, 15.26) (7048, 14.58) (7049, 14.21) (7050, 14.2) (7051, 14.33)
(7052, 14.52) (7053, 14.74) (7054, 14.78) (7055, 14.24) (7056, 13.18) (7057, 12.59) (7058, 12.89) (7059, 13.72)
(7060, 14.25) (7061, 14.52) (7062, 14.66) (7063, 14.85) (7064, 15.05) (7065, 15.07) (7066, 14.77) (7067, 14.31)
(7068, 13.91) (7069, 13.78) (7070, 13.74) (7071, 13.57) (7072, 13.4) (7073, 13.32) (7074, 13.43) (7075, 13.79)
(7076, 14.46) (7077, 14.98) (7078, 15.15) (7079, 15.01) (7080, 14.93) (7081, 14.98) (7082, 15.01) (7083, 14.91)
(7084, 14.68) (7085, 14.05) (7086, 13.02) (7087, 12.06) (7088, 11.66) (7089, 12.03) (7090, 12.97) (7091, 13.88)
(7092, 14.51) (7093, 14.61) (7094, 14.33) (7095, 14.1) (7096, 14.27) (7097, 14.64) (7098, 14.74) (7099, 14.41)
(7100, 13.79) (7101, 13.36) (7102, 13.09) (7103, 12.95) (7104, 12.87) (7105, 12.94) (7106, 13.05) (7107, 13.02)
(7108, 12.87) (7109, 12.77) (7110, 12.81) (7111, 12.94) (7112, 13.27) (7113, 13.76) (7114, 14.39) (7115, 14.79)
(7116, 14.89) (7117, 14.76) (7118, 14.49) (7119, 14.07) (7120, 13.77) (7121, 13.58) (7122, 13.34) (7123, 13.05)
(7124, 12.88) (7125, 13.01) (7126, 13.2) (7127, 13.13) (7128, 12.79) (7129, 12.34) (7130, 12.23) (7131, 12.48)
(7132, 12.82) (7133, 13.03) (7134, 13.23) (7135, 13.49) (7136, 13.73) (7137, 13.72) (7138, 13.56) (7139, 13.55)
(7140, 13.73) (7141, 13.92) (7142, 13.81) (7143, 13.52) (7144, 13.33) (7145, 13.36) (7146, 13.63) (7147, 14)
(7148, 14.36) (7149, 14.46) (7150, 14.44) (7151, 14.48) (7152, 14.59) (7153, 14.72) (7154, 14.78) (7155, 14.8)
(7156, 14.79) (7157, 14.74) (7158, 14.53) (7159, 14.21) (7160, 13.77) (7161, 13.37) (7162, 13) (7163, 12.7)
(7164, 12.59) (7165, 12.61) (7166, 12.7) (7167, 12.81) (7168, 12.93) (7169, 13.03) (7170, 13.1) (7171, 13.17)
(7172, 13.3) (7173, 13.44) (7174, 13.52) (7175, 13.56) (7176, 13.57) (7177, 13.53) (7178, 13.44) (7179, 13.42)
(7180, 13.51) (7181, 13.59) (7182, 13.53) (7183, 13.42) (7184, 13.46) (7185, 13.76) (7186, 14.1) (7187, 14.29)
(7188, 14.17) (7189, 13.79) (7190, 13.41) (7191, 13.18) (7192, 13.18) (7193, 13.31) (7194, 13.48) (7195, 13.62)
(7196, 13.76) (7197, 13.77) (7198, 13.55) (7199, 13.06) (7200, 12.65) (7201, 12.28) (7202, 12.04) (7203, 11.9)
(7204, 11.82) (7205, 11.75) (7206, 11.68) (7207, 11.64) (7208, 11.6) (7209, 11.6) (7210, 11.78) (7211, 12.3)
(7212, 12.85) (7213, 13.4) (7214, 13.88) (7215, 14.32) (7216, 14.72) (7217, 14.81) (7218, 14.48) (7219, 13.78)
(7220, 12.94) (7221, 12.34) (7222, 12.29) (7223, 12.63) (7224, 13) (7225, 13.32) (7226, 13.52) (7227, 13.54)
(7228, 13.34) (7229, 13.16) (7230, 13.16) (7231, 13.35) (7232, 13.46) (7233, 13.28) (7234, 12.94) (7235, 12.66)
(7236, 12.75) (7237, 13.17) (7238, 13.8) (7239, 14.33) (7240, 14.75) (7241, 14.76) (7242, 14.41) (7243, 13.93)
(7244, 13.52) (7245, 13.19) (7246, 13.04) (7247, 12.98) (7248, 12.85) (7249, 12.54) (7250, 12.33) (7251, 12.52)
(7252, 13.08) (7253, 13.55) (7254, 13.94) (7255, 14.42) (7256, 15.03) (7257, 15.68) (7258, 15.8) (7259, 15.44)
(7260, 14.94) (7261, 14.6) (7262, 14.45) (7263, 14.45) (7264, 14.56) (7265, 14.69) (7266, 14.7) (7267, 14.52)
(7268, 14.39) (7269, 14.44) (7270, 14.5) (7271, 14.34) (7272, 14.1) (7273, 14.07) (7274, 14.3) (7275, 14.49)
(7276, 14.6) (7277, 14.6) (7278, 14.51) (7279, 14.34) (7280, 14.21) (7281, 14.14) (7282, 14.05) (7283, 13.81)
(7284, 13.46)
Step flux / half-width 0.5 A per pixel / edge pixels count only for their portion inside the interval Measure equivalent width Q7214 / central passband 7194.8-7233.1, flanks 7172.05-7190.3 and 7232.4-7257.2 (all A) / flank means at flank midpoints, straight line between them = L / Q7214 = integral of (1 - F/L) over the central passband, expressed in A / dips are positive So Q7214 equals 1.73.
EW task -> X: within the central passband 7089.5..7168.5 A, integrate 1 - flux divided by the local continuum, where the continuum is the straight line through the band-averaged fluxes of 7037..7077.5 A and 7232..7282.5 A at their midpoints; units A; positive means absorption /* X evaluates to 3.68 A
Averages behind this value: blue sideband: 14.4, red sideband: 14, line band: 13.6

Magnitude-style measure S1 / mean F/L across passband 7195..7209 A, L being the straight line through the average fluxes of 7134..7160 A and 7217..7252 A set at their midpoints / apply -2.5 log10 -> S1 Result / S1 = 0.097 mag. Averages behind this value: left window 14.1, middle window 12.4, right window 13.3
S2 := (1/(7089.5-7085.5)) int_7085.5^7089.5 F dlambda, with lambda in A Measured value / 12.2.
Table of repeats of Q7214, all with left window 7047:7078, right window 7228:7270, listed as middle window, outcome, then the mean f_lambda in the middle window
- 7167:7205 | 1.9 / 13.3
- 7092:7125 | 0.9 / 13.7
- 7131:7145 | 0.6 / 13.5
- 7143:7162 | -0.2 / 14.2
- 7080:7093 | 0.4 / 13.7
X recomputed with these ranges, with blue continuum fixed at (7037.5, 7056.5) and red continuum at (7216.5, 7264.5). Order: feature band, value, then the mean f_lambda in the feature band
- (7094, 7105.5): 0.61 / 13.8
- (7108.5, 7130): 1.37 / 13.5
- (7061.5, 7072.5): 0.33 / 14.3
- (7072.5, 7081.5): 0.13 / 14.5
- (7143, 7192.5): 1.57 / 13.7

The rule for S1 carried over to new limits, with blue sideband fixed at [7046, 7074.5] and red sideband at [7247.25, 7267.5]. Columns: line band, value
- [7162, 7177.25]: 0.09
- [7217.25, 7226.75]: 0.08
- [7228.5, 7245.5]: 0.05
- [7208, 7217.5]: 0.08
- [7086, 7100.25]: 0.04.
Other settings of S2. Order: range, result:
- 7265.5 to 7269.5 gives 14.5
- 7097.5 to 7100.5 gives 14.3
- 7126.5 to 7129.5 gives 12.8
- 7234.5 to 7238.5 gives 13.1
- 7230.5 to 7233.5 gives 13.4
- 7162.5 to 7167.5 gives 12.7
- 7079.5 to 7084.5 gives 14.9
